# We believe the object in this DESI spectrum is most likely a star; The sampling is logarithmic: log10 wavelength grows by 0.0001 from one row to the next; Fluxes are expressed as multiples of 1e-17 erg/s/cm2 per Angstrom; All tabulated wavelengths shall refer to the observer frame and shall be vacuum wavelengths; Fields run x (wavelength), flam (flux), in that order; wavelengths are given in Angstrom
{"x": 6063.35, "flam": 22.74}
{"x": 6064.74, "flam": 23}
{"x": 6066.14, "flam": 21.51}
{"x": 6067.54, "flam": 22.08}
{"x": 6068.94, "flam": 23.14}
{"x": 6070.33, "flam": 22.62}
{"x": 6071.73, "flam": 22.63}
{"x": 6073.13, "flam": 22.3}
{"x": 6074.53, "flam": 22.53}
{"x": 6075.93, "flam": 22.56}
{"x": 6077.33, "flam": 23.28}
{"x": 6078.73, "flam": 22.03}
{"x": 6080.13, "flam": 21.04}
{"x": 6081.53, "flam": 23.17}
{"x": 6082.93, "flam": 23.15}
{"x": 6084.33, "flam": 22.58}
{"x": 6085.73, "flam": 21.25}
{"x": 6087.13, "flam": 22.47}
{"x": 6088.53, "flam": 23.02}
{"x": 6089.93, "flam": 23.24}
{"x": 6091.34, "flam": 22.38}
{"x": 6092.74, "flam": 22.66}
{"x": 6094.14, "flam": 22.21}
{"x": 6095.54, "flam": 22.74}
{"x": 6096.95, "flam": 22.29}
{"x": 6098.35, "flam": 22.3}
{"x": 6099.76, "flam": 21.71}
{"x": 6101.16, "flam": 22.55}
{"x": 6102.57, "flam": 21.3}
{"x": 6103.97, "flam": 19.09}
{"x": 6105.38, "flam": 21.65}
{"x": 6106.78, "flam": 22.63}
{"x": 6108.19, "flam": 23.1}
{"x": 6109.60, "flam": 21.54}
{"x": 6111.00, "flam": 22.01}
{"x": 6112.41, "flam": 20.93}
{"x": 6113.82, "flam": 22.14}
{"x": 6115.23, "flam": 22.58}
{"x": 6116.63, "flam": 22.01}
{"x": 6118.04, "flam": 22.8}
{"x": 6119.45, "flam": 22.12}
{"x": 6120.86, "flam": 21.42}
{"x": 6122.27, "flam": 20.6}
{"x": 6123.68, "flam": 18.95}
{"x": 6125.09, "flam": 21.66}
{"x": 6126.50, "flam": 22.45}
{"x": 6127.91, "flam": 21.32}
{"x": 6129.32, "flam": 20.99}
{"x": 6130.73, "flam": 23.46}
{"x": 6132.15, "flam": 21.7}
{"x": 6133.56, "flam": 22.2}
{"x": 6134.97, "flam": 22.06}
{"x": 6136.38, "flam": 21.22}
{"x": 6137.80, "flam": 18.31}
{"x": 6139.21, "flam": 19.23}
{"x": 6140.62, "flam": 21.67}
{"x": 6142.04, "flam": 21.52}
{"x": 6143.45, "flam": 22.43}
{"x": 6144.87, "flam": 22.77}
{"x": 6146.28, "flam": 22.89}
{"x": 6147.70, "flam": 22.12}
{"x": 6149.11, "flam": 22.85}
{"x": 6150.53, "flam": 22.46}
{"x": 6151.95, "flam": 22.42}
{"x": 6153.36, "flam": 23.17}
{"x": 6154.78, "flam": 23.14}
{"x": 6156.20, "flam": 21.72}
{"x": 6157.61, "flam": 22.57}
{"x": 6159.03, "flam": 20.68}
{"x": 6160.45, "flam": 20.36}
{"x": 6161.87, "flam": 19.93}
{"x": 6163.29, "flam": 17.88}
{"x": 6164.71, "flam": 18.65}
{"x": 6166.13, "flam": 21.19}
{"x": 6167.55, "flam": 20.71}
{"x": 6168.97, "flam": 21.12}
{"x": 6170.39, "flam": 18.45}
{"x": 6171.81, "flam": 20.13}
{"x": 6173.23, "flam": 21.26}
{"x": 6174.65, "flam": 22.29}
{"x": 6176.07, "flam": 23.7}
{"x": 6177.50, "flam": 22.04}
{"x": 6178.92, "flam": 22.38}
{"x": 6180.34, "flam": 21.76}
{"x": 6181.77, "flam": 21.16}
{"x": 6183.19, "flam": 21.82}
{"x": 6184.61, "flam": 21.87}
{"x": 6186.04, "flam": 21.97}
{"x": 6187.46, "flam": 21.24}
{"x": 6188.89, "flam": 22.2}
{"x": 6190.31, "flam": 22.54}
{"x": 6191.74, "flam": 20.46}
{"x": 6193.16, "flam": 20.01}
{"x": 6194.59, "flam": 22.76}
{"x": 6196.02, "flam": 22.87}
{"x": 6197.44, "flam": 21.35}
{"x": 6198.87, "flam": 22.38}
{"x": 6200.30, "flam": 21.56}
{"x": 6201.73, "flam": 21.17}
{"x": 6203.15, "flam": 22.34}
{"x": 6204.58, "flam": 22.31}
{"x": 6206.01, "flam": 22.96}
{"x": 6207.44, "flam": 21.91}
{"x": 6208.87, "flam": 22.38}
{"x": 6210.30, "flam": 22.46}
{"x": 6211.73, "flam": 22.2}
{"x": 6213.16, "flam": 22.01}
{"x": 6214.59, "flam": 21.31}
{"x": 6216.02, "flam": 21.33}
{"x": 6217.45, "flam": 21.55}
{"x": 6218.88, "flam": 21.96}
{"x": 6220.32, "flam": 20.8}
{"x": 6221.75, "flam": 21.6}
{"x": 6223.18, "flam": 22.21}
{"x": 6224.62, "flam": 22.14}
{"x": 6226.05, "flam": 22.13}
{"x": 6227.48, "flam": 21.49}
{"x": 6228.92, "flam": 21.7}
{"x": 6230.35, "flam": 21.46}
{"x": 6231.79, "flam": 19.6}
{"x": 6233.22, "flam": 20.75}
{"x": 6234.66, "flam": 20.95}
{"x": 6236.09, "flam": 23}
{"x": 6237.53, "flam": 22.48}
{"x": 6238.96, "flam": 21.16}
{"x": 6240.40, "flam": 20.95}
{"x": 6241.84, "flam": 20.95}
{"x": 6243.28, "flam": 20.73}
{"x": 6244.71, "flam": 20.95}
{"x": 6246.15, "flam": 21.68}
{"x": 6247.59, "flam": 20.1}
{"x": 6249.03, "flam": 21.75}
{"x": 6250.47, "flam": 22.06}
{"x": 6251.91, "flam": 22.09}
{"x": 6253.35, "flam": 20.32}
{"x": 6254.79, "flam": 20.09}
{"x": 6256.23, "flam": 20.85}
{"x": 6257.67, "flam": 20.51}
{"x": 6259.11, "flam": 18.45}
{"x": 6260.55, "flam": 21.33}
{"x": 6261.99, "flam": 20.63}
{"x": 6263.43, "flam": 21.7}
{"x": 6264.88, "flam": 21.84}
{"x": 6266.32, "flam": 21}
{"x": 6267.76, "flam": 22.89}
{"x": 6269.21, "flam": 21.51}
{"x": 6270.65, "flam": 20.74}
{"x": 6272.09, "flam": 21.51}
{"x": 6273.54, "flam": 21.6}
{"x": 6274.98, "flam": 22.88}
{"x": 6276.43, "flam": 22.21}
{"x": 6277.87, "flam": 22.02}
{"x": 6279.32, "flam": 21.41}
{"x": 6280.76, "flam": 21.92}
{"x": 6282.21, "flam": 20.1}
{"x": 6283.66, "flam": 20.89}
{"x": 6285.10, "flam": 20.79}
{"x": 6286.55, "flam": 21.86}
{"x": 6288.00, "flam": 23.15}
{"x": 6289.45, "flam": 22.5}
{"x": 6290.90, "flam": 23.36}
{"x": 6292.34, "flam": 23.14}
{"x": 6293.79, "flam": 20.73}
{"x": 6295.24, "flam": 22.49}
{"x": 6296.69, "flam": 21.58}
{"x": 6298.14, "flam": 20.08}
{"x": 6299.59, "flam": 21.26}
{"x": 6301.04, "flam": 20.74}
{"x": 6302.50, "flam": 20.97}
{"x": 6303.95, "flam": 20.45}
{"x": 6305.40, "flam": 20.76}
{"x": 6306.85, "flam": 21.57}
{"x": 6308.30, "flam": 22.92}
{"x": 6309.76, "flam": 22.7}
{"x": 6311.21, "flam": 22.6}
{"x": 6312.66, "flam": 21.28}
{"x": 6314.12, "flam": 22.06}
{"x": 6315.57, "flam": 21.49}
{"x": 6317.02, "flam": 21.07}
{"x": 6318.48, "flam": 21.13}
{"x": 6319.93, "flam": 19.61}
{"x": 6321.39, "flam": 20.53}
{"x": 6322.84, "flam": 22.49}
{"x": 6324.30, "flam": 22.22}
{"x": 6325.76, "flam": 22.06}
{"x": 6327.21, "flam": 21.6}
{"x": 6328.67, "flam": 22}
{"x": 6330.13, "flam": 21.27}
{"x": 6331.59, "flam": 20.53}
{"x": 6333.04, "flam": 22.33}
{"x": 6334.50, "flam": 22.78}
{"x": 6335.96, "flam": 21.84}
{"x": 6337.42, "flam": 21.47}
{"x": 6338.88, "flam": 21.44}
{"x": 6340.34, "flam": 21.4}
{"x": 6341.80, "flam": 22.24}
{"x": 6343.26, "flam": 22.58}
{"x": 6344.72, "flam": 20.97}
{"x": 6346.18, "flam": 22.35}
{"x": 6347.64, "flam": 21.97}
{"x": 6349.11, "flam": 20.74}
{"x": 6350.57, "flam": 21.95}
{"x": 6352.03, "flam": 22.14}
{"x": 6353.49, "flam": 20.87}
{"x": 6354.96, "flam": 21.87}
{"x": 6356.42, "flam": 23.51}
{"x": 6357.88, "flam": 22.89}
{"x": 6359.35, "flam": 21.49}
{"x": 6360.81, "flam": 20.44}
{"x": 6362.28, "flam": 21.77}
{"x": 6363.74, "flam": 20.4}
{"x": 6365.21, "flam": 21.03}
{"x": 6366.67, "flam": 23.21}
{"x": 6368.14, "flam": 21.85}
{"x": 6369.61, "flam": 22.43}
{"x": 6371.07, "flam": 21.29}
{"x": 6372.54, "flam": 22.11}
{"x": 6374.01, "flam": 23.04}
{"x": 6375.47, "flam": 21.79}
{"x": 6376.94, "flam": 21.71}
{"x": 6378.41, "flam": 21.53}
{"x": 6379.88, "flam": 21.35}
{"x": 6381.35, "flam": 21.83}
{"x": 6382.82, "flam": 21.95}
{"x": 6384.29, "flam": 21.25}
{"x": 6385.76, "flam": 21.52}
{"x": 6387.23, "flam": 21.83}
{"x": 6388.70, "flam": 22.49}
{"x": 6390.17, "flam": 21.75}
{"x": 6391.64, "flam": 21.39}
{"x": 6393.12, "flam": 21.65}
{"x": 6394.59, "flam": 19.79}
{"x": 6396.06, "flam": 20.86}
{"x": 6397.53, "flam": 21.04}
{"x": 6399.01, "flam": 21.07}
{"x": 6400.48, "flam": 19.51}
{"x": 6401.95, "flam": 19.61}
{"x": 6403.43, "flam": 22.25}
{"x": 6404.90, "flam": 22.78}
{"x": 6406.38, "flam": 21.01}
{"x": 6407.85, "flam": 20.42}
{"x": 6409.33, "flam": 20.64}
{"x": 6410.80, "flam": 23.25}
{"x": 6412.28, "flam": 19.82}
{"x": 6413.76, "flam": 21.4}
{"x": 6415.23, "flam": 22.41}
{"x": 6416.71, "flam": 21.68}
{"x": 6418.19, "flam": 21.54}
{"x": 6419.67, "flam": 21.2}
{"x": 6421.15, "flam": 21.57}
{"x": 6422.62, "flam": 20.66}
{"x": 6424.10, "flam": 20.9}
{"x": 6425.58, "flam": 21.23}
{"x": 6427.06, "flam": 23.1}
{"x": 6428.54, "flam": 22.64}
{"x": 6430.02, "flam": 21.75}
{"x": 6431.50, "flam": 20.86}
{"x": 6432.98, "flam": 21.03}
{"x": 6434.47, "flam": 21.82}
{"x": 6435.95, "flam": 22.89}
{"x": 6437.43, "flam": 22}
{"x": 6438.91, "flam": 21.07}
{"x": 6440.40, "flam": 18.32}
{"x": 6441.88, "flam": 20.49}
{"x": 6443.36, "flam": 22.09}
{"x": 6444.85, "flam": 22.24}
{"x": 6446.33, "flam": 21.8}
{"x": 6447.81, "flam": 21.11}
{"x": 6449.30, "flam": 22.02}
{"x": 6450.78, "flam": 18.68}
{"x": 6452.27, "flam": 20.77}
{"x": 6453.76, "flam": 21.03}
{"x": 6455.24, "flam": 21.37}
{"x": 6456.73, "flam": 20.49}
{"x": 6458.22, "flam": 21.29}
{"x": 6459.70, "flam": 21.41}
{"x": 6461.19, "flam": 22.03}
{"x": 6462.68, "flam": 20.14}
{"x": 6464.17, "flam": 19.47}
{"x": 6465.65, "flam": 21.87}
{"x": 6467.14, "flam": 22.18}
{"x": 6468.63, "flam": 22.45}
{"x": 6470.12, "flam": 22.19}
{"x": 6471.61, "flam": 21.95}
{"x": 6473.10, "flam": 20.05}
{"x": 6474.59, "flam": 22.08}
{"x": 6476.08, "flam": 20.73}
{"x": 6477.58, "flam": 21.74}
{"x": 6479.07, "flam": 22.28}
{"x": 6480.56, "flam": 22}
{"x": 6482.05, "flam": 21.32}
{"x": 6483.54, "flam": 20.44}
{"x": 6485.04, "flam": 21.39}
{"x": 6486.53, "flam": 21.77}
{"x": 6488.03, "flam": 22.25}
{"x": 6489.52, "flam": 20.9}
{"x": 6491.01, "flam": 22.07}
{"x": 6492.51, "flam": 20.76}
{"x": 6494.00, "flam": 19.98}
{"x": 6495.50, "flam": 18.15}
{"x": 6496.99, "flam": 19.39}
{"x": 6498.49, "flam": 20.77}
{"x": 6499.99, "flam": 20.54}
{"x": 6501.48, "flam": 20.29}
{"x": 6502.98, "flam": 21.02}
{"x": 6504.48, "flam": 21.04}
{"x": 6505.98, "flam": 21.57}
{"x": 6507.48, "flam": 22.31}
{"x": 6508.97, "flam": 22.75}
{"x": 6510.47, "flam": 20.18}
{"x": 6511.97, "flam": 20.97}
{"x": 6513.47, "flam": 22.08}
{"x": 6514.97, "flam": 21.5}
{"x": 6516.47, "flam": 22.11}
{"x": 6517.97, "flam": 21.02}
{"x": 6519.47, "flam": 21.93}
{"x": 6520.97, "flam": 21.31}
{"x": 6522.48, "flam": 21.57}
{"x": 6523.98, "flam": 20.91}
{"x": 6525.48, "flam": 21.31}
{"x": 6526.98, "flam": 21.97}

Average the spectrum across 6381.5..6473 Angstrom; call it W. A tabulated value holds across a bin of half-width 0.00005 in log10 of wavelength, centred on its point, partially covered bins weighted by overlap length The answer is 21.3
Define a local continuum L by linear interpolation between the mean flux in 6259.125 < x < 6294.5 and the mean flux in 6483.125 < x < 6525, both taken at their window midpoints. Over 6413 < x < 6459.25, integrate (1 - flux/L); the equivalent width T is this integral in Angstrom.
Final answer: -0.1 Angstrom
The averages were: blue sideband 21.7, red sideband 21.1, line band 21.3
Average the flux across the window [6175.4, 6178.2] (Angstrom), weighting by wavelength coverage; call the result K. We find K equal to 22.8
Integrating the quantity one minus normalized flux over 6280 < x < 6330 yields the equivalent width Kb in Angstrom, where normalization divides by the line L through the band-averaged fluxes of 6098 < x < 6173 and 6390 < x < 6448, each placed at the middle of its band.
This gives -0.5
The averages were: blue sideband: 21.4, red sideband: 21.3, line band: 21.6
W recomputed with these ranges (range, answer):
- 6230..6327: 21.4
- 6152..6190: 21.3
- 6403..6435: 21.5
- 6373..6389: 21.8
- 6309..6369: 21.7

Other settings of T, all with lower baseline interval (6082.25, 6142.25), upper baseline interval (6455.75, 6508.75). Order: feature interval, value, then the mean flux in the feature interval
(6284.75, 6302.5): -0.3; 21.8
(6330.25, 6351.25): -0.3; 21.7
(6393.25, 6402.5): 0.4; 20.4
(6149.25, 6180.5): 0.6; 21.3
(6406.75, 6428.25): -0.2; 21.4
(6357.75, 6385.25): -0.5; 21.7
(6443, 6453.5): 0.0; 21.2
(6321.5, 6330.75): -0.2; 21.9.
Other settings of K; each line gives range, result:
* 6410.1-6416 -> 21.7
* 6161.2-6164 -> 18.9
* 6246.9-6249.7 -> 20.9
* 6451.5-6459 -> 21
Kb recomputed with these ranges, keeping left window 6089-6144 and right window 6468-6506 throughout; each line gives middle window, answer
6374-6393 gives -0.4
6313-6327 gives 0.0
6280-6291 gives -0.1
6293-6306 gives 0.2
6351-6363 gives -0.3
